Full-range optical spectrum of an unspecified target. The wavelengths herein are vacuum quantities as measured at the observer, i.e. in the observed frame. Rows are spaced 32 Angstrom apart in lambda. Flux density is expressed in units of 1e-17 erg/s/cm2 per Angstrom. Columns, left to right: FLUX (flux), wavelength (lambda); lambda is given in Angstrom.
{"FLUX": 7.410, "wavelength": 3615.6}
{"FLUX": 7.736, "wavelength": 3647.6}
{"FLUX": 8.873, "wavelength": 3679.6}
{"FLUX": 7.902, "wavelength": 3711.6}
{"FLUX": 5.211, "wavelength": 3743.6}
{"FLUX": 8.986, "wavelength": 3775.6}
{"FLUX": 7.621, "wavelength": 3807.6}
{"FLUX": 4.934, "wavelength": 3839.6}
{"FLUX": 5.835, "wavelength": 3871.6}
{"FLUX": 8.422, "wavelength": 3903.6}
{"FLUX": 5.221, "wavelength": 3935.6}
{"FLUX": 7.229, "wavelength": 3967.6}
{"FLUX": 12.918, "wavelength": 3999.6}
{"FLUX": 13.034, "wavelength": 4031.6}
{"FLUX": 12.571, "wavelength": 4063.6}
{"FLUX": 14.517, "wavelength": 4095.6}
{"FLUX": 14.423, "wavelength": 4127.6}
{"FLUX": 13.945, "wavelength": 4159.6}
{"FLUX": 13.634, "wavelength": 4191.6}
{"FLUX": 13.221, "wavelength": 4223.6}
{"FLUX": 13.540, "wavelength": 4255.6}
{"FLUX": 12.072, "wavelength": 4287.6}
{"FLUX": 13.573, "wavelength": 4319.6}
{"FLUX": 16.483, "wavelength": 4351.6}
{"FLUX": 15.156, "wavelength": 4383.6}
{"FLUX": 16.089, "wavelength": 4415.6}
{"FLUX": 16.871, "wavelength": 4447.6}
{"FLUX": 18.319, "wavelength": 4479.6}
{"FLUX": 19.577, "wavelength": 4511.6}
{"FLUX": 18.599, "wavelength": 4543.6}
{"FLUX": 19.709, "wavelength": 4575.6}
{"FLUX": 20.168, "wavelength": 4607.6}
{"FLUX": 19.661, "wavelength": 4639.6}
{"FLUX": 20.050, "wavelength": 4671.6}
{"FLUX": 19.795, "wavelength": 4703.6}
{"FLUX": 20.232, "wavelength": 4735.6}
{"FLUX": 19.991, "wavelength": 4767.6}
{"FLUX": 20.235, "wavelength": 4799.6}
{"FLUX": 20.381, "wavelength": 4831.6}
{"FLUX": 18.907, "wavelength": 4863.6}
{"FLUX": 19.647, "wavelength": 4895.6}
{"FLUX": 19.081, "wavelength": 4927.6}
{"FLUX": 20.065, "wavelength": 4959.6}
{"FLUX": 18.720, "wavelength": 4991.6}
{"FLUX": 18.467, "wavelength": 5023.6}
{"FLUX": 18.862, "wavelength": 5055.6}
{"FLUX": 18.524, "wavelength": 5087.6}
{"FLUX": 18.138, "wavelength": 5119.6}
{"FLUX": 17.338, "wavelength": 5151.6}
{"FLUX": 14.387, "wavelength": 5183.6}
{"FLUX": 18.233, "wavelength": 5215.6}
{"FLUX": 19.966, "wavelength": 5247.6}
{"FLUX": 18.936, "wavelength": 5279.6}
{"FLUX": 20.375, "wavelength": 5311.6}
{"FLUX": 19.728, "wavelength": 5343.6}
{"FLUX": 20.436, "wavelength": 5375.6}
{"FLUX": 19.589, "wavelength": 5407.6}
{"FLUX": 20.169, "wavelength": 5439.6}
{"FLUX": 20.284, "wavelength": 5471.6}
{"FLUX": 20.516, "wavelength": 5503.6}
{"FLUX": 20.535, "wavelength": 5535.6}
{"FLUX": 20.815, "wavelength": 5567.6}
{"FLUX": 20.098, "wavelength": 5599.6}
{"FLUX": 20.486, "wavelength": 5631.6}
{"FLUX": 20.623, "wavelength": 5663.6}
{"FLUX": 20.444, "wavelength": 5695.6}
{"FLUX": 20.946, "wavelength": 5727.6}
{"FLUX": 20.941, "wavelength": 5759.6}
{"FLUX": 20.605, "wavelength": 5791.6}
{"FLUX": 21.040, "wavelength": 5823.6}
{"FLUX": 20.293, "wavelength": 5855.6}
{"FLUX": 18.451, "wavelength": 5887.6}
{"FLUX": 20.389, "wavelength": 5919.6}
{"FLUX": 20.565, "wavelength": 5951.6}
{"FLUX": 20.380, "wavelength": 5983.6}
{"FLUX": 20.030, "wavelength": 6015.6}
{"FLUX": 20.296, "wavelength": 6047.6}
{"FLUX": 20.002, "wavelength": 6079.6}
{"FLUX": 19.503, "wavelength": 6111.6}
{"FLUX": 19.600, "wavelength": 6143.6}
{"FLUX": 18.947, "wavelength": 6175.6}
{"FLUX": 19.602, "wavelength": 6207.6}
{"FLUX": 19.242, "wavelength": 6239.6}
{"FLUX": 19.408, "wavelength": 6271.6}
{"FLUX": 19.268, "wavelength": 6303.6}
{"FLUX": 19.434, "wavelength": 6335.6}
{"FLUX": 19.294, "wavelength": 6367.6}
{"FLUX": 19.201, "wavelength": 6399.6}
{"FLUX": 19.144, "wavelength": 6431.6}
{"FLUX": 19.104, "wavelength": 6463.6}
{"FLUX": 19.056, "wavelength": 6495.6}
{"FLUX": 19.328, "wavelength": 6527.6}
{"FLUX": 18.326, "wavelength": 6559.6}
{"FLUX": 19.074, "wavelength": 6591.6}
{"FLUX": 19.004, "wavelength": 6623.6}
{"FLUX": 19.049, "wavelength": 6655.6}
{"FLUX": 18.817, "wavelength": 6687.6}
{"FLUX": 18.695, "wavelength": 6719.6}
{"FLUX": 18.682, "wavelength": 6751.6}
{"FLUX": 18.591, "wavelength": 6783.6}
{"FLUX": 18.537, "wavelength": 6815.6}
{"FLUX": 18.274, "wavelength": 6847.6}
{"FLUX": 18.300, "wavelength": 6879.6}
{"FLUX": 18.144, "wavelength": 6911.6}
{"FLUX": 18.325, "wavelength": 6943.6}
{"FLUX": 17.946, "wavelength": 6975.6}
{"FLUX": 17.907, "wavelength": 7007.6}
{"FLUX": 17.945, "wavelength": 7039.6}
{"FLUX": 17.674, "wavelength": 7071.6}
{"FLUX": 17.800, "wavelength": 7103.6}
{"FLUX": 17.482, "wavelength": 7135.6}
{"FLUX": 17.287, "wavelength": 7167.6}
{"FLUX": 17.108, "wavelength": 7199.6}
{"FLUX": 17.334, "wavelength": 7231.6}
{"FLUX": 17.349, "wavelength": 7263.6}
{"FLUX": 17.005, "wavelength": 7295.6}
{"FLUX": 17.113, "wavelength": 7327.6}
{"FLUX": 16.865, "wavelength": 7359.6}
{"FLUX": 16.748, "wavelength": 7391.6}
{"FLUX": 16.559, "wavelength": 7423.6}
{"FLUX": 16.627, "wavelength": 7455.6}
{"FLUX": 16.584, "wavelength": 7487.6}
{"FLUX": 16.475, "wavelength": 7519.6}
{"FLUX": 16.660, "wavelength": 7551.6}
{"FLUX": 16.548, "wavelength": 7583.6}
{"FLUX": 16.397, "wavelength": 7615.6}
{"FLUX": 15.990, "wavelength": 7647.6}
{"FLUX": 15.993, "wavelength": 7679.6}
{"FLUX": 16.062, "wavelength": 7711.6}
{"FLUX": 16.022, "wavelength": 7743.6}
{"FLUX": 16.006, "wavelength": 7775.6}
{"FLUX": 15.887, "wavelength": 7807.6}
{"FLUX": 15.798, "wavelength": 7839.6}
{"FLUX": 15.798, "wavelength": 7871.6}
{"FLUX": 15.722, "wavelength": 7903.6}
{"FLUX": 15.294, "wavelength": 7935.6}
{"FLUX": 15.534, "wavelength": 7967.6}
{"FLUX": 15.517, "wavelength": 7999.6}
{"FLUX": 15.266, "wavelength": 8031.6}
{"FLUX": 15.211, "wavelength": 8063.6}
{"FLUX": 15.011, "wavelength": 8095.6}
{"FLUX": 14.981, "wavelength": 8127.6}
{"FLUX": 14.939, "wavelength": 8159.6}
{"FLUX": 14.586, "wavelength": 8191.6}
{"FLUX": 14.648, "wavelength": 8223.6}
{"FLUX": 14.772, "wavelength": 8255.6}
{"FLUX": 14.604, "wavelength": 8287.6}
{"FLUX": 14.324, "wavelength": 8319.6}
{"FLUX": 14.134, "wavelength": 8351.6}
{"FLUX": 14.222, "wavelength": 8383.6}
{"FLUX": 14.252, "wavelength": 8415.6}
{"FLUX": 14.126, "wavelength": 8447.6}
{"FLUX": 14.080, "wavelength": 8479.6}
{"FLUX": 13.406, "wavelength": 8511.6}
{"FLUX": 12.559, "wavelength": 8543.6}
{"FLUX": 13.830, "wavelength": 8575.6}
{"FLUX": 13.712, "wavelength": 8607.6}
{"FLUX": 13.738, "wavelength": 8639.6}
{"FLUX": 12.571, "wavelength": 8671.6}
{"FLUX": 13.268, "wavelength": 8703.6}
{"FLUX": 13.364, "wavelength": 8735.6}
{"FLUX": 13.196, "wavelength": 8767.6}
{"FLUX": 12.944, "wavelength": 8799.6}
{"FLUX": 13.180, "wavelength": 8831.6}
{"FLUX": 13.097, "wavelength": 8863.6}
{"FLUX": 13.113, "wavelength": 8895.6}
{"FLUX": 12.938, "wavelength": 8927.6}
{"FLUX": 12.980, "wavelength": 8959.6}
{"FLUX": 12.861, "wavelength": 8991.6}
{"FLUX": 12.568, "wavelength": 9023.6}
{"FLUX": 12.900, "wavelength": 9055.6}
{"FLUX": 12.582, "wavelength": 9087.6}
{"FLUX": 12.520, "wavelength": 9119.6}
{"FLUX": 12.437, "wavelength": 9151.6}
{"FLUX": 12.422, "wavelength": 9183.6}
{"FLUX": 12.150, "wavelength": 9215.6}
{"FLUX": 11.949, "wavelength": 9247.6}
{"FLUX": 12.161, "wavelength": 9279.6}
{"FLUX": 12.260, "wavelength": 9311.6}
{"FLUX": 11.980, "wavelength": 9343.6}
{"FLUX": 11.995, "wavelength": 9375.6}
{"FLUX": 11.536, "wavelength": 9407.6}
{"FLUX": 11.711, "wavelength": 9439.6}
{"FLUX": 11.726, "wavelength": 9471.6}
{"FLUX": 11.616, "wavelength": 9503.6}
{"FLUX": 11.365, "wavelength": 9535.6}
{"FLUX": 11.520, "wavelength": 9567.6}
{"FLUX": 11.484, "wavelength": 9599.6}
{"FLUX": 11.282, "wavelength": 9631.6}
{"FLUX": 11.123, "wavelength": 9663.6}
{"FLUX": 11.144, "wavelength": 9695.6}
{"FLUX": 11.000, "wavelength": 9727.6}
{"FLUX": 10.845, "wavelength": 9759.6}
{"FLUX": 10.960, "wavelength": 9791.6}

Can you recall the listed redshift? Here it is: 0.000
